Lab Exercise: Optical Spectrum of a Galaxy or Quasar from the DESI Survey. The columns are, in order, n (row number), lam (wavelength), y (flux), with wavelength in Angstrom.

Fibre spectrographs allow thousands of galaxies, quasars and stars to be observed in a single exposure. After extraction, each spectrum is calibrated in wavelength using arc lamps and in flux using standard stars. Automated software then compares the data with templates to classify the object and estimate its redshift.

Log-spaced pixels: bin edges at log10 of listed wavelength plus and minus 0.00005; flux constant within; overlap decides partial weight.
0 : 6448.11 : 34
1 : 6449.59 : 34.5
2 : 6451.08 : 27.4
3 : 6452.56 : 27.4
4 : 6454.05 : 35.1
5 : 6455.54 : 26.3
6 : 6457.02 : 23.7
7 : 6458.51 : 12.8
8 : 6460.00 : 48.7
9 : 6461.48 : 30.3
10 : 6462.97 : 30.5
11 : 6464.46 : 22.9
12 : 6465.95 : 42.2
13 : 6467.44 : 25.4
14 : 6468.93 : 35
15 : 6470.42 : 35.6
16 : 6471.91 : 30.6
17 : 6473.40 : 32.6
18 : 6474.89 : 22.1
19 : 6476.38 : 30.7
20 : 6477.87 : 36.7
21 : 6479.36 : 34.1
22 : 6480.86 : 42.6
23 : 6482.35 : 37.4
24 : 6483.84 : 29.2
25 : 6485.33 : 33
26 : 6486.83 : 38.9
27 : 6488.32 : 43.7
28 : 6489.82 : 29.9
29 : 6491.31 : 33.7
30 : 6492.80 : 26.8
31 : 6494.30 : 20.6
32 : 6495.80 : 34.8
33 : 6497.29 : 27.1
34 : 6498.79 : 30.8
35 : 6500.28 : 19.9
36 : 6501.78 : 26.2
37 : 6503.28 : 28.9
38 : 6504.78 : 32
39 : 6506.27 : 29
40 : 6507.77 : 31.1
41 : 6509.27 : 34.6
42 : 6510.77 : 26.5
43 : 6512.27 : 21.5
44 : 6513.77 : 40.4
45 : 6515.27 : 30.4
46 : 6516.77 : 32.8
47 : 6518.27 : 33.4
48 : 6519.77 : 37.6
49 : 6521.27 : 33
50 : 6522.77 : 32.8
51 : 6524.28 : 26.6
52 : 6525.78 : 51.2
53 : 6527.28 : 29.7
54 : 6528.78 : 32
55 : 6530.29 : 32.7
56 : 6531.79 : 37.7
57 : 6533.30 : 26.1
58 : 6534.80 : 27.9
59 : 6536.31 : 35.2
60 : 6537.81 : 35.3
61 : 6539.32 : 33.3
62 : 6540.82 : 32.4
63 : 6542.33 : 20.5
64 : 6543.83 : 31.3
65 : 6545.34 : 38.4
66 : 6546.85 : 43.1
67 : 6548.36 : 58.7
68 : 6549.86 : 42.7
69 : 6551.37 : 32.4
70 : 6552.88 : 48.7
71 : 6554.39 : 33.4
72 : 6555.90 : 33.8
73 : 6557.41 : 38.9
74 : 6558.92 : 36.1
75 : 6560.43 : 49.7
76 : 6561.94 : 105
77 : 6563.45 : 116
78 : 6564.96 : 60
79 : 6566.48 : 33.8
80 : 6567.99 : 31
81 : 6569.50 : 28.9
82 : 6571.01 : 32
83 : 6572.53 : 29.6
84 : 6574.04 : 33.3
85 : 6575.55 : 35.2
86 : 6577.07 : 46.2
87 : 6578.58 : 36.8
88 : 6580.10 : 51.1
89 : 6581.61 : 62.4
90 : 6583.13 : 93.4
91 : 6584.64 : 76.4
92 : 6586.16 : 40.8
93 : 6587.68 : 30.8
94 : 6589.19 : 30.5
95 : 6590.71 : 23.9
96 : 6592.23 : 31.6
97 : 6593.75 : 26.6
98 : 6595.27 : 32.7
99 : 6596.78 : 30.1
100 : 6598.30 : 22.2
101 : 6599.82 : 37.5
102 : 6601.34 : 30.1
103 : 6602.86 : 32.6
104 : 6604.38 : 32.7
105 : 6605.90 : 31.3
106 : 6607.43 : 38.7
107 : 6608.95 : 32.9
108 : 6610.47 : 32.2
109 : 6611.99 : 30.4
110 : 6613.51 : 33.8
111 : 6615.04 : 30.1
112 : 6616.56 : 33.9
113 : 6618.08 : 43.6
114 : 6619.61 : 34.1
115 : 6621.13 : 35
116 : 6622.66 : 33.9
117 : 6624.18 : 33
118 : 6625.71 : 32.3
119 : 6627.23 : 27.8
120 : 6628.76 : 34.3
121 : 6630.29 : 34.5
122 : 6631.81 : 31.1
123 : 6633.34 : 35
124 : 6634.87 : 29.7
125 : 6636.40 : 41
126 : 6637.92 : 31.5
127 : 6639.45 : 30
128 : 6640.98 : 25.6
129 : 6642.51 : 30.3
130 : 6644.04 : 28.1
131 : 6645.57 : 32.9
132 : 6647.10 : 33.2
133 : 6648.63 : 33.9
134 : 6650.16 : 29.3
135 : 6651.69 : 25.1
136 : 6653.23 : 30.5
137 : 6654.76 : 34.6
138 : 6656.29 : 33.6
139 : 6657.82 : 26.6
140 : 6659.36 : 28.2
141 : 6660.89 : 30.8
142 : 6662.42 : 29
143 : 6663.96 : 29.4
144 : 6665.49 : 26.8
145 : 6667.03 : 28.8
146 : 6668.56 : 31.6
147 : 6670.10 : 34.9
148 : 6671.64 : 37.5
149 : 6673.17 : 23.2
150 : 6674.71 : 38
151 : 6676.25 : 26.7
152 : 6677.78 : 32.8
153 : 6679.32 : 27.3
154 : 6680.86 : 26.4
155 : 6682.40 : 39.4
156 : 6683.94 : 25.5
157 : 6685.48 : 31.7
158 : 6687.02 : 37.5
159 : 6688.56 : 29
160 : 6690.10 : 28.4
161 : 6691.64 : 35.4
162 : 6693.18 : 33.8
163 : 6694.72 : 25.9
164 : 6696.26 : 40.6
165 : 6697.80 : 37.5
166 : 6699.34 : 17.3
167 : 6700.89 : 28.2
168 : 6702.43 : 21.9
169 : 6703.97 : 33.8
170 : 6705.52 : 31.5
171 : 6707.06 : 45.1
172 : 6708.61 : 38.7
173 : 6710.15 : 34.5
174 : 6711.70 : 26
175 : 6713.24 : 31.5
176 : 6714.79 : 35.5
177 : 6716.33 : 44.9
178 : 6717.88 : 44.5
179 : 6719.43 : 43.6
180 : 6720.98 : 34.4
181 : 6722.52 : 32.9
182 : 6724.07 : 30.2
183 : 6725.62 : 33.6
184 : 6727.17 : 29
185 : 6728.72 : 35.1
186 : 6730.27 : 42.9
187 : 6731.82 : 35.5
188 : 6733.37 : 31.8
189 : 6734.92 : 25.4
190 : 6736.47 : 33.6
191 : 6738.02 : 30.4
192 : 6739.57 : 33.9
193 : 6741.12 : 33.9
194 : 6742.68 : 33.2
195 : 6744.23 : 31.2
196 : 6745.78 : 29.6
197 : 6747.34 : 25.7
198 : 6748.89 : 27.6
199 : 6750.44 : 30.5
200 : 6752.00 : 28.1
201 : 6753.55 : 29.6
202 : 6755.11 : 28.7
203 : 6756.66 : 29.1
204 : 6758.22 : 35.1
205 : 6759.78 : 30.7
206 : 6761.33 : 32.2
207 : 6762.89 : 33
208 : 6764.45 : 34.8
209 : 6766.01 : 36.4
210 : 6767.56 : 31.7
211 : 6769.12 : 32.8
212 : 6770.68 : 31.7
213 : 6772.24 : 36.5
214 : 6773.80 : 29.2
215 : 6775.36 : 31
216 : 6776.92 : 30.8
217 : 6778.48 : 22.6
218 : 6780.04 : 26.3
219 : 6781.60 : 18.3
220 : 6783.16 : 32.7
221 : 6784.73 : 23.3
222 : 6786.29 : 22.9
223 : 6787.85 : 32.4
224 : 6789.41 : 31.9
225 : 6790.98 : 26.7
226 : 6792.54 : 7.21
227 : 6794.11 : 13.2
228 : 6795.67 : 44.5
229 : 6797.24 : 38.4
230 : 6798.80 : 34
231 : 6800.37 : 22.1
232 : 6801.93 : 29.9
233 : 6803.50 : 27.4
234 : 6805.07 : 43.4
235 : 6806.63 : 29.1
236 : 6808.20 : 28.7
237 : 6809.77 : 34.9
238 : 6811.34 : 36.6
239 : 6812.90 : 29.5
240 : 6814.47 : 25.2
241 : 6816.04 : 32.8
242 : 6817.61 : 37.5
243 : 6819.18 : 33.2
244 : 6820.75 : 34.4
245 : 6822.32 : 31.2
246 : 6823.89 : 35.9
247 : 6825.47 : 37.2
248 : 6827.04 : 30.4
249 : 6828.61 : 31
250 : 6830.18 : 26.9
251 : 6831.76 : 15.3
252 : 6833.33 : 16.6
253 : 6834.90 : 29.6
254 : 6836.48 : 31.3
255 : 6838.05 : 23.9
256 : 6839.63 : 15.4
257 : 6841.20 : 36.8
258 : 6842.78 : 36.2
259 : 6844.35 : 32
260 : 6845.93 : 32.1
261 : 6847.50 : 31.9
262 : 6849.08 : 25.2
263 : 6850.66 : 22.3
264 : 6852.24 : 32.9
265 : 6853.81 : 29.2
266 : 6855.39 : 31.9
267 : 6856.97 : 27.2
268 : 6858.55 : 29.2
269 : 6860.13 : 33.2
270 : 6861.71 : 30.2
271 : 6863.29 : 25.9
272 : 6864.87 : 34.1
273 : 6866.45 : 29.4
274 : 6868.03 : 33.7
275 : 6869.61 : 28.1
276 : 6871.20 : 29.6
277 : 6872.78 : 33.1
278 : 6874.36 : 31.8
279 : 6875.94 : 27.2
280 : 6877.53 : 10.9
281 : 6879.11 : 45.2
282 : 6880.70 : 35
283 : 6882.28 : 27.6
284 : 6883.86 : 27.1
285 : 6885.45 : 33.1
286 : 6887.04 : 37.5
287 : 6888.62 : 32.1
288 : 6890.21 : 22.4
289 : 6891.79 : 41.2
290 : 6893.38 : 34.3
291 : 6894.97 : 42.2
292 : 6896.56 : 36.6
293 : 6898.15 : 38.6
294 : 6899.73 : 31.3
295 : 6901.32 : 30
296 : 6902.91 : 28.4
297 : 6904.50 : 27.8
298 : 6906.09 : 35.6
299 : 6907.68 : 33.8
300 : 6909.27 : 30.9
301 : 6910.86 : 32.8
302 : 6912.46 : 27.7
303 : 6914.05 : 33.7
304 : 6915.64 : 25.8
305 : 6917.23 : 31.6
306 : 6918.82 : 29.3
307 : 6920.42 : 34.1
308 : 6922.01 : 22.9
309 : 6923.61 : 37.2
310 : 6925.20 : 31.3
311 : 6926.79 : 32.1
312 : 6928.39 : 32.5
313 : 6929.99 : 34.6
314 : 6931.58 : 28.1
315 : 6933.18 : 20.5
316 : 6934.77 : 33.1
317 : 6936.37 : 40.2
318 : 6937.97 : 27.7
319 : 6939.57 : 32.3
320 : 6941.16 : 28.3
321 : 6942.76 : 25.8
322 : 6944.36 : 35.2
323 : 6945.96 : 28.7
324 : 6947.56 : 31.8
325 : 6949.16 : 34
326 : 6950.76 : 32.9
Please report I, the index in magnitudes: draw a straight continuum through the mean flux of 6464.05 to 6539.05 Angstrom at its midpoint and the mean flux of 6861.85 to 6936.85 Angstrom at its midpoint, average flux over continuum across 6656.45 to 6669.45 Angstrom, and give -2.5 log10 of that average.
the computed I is 0.095 mag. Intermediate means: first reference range 32.1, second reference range 31.5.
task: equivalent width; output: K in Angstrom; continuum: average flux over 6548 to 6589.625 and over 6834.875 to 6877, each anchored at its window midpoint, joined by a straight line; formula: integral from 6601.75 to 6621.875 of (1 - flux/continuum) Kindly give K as 5.1 Angstrom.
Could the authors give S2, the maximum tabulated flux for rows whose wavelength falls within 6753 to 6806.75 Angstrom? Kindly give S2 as 44.5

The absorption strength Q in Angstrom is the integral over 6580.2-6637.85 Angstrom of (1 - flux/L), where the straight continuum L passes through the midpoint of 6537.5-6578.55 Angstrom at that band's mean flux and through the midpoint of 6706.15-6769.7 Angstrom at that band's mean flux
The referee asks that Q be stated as 5.6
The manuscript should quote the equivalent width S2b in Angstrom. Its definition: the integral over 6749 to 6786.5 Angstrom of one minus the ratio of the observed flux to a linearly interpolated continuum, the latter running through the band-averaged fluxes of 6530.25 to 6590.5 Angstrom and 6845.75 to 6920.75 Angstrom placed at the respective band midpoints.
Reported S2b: 5.9 Angstrom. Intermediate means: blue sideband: 43.5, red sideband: 31.1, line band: 30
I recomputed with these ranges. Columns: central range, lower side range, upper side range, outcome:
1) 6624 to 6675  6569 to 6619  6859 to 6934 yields 0.17 mag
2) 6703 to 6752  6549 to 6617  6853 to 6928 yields 0.09 mag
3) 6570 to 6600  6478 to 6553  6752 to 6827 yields -0.23 mag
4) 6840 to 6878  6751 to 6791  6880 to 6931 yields 0.06 mag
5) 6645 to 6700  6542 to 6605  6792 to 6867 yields 0.21 mag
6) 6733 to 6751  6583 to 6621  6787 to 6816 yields 0.03 mag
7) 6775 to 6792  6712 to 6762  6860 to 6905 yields 0.21 mag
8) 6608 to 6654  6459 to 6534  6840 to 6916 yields -0.02 mag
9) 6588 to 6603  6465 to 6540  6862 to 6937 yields 0.08 mag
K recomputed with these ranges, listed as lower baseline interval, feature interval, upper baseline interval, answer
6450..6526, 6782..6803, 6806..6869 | 1.9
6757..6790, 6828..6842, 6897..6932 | 2.6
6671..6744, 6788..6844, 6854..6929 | 4.1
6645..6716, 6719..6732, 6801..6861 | -1.7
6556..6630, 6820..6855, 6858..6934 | 4.2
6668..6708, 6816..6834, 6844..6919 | 0.6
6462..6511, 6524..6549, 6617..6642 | -2.2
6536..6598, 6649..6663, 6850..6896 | 3.4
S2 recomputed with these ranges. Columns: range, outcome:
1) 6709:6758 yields 44.9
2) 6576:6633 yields 93.4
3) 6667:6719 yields 45.1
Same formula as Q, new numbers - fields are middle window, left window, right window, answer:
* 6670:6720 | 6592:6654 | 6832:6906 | -2.12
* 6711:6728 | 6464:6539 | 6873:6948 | -1.82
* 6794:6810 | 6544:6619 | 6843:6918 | 0.85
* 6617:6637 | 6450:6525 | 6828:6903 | -2.23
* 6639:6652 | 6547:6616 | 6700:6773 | 2.76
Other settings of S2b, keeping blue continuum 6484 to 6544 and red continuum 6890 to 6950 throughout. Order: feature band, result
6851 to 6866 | 0.75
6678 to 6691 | 0.34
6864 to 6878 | 1.19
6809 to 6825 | -0.75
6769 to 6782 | 1.14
